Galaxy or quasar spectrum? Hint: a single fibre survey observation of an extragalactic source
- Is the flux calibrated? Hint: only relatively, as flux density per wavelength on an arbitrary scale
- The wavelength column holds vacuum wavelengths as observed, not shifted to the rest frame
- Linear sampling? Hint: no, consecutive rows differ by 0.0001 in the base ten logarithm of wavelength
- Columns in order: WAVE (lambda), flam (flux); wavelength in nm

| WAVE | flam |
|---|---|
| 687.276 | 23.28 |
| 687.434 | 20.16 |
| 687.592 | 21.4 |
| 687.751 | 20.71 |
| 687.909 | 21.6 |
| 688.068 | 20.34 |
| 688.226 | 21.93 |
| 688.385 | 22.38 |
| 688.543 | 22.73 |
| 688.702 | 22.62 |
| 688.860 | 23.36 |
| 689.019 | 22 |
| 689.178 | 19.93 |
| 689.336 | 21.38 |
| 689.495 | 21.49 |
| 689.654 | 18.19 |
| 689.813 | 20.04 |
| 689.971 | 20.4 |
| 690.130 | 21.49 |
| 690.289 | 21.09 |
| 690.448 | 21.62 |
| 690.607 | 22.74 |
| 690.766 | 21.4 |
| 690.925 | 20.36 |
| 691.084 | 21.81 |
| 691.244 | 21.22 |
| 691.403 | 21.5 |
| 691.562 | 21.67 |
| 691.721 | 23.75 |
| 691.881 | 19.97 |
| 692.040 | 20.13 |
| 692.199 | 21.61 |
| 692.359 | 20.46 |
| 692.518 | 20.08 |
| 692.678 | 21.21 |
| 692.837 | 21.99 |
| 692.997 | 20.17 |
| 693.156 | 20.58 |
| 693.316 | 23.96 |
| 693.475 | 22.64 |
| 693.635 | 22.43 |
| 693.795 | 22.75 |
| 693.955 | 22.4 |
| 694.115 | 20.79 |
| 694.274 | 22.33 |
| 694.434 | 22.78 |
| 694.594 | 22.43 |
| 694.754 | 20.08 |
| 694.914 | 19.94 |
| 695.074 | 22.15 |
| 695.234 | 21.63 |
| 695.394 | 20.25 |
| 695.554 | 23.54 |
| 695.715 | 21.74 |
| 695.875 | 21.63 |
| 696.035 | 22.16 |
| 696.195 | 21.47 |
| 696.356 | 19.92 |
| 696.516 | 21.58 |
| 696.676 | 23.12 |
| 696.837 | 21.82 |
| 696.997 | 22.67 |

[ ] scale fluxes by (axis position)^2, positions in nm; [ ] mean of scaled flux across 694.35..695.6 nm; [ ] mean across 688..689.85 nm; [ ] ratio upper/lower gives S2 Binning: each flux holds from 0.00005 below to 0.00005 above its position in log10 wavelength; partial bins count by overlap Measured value 1.0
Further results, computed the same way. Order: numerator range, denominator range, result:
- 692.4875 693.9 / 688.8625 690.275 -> 1.06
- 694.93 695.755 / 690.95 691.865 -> 1.01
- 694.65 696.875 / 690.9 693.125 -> 1.03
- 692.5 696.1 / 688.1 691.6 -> 1.03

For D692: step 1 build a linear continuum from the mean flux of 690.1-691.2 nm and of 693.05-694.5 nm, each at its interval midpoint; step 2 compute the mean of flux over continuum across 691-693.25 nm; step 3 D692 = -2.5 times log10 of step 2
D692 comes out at 0.03 mag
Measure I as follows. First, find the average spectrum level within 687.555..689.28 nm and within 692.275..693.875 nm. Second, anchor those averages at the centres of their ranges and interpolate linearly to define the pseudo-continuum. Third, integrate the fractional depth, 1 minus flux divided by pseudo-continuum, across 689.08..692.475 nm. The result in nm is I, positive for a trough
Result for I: 0.10 nm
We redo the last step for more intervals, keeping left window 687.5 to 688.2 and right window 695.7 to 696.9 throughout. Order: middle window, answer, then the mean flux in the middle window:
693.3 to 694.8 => -0.05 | 22.2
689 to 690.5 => 0.04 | 20.7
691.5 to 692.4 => 0.00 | 21.3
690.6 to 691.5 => 0.00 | 21.4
